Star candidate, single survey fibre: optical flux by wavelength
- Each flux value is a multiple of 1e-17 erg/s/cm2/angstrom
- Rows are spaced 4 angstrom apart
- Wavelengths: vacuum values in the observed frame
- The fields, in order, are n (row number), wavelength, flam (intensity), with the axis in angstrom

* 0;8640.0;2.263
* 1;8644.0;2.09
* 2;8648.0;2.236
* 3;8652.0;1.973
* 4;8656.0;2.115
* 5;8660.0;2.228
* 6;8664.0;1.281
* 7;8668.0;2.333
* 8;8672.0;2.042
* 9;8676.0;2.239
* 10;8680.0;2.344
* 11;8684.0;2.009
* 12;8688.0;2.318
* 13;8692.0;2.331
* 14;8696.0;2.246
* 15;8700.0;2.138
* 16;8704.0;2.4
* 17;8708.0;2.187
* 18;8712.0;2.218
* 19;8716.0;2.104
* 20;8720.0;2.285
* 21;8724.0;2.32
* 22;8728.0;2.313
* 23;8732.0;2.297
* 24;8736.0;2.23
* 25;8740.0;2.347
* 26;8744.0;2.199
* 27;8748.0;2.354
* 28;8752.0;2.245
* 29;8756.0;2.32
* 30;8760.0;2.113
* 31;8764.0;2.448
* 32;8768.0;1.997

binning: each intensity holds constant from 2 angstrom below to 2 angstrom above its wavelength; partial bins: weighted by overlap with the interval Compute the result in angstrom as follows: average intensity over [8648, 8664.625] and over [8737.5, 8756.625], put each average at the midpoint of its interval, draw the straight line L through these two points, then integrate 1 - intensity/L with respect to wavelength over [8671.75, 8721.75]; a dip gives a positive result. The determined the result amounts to -2.43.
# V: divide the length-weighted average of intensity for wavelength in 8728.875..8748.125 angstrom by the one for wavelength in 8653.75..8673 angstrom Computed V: 1.14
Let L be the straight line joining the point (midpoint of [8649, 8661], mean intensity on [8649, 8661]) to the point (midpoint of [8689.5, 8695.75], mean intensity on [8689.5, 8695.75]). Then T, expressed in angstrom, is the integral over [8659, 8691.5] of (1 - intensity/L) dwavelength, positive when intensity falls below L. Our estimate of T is 1.6 angstrom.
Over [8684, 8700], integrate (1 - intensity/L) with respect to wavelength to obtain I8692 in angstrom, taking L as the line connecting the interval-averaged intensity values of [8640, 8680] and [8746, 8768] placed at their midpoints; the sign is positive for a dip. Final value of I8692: -0.7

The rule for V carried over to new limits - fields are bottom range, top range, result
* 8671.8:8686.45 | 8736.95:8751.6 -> 1.05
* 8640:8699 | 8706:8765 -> 1.06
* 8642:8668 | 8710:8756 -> 1.13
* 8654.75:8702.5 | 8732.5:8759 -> 1.06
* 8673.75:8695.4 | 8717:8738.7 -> 1.02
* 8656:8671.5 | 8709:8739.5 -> 1.14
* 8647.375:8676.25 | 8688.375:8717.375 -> 1.10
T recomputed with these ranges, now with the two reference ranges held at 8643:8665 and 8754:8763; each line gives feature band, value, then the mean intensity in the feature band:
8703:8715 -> -0.62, 2.24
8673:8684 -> -0.80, 2.22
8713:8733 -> -0.87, 2.26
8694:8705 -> -0.70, 2.25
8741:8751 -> -0.30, 2.28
